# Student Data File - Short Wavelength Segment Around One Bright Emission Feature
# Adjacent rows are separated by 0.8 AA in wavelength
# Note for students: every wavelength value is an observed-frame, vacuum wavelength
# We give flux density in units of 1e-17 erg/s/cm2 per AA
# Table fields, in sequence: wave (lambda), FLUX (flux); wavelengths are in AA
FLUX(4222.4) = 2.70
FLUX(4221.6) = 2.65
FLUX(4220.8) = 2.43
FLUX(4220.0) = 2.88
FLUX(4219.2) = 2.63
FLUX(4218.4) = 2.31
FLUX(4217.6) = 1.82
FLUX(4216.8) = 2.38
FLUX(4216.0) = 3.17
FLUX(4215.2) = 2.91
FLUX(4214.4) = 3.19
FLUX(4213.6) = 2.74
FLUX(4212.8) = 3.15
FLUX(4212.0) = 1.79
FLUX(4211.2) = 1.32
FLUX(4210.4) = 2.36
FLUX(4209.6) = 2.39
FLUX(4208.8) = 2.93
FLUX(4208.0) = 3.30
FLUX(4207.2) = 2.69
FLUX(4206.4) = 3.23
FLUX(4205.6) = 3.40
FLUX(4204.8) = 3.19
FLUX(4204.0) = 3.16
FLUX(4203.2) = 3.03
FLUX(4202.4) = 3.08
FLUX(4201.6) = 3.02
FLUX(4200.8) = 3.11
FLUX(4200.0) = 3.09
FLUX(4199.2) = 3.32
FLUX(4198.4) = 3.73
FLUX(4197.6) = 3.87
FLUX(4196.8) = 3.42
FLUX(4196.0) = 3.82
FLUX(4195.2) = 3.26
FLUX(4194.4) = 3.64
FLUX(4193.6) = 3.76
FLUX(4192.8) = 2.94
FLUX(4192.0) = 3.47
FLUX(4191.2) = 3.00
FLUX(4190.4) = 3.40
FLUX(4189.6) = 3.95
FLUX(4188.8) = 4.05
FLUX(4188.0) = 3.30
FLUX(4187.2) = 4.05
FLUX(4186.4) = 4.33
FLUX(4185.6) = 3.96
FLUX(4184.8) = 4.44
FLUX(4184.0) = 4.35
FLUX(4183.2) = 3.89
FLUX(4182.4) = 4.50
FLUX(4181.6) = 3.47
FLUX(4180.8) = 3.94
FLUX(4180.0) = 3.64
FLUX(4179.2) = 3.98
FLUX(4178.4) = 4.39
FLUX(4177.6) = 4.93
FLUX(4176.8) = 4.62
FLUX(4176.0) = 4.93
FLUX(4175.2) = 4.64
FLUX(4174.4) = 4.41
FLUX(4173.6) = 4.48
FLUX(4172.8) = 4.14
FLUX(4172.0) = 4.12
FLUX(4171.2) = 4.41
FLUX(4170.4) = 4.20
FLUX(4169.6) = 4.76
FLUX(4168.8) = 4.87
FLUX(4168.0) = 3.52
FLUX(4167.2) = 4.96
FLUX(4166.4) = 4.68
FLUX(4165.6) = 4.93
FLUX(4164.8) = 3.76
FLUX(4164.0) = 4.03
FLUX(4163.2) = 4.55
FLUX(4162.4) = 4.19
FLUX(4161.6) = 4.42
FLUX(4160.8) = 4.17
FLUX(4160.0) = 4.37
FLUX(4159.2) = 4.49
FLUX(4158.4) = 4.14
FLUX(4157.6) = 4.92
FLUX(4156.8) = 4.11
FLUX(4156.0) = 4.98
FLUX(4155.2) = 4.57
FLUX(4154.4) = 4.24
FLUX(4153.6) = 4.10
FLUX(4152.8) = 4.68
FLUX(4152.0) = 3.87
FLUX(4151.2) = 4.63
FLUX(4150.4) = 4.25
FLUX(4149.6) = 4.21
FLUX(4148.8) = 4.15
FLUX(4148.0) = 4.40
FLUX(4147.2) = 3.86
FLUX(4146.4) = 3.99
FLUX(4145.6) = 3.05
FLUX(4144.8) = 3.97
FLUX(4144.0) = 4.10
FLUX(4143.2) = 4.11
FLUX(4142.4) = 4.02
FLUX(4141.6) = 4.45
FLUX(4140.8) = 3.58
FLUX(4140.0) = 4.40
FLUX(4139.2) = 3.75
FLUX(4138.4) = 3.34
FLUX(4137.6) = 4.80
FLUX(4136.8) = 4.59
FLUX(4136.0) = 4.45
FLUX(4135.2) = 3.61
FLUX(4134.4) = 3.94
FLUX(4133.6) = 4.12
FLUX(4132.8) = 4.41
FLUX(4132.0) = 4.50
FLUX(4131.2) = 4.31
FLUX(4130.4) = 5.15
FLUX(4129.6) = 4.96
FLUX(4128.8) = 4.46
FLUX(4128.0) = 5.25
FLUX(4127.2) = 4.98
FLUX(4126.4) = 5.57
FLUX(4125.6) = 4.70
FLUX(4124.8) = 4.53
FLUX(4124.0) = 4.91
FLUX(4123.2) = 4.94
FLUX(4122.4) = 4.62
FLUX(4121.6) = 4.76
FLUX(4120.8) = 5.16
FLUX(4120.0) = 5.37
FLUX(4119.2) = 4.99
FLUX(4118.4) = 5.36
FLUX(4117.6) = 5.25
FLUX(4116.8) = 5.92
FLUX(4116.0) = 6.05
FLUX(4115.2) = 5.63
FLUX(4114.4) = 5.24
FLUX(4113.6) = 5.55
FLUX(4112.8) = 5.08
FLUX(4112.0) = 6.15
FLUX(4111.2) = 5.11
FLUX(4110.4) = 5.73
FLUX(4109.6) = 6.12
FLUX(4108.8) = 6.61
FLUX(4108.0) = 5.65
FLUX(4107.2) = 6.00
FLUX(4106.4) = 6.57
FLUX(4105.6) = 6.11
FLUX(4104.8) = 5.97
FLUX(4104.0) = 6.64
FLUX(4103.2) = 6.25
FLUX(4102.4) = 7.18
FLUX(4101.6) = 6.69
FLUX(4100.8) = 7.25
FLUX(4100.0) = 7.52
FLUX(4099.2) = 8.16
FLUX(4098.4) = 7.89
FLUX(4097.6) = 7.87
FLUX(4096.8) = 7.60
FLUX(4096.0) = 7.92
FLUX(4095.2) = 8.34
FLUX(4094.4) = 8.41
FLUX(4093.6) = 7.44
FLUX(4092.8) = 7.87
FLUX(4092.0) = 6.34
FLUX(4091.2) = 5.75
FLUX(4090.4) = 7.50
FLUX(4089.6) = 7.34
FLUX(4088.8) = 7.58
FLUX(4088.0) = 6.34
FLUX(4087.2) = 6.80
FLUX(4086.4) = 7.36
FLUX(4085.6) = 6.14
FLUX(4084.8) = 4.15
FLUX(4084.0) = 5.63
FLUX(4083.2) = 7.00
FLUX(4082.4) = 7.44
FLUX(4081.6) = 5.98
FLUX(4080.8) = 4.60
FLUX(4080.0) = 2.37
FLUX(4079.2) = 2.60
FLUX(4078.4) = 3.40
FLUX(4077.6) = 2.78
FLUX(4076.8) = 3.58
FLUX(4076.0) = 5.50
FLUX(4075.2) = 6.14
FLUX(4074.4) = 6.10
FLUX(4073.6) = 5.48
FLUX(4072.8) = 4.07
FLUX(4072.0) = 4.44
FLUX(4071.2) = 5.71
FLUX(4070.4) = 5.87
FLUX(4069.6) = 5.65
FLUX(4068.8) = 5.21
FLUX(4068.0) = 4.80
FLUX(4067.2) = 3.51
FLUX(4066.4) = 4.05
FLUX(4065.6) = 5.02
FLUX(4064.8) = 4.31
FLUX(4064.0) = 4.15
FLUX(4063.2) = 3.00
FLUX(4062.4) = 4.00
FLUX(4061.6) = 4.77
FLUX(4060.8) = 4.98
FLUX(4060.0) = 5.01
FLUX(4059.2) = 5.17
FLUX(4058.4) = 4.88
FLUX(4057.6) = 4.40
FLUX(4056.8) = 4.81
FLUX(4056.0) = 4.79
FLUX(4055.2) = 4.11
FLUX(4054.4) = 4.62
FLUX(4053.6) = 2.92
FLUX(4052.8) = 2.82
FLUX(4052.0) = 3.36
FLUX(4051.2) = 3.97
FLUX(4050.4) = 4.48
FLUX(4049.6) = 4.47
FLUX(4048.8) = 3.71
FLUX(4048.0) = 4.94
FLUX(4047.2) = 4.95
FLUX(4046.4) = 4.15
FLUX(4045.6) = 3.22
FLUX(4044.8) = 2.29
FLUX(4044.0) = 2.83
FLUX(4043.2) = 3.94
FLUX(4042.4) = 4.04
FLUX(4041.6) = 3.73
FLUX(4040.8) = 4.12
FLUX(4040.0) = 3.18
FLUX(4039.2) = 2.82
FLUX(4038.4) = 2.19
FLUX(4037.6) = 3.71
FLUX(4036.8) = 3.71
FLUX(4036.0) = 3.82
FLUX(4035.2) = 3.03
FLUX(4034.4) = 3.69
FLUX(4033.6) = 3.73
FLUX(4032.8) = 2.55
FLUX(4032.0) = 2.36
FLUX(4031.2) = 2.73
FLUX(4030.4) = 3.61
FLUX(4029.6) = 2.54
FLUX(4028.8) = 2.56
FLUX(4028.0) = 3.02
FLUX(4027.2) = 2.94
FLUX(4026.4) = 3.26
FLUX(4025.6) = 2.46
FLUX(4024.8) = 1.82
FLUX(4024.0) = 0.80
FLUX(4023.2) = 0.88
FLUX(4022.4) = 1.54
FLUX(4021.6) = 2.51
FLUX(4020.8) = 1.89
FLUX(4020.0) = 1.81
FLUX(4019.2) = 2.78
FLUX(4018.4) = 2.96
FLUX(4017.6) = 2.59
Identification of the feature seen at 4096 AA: Lyman alpha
